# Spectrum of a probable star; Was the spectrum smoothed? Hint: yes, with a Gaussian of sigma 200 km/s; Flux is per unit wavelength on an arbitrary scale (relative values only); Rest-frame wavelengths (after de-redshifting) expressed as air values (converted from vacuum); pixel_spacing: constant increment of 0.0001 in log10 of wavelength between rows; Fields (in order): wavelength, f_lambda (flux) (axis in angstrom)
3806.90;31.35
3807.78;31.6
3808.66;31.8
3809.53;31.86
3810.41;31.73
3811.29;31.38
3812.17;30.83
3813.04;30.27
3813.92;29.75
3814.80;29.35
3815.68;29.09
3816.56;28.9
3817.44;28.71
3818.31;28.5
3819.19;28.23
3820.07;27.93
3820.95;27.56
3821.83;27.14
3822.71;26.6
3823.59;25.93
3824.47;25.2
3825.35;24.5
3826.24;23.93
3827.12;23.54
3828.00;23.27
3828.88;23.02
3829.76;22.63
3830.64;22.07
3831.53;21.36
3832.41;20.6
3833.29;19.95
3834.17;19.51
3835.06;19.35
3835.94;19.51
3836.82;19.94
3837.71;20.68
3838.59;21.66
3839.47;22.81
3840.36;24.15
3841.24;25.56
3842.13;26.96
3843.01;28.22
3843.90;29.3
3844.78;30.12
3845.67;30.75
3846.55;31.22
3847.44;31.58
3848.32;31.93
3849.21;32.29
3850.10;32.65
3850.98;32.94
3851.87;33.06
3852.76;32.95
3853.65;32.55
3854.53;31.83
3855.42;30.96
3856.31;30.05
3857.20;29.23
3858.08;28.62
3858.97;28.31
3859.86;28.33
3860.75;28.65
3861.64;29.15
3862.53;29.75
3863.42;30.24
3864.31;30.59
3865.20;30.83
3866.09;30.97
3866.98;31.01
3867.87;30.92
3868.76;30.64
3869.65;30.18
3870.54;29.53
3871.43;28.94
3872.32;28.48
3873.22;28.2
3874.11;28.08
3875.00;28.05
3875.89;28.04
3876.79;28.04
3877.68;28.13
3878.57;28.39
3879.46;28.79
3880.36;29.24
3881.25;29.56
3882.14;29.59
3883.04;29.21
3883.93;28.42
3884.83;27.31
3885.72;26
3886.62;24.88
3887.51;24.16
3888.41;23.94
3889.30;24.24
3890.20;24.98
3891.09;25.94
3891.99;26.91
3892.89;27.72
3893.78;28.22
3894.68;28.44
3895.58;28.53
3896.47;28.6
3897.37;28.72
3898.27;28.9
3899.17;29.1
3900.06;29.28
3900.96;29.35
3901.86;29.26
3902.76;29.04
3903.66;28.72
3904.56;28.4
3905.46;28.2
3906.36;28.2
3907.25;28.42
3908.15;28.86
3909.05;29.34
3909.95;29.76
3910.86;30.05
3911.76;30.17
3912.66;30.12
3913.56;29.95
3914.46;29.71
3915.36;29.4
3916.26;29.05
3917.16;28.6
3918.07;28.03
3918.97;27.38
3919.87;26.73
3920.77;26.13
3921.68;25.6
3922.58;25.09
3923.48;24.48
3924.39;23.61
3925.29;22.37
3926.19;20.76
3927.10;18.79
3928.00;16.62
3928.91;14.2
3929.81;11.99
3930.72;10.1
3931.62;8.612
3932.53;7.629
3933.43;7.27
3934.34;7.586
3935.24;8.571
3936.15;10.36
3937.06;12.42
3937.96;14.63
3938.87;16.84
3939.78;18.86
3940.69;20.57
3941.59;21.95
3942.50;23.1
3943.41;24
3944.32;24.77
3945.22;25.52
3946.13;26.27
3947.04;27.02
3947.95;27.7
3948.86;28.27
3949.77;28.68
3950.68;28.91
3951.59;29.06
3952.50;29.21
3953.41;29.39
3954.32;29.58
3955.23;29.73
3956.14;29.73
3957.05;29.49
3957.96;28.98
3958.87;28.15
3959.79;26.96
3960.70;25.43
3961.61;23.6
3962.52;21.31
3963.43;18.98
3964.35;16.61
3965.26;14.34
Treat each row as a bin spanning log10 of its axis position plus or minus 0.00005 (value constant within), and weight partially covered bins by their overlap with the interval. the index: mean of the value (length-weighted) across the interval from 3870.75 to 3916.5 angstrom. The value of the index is 28.3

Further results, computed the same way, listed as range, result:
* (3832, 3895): 27.9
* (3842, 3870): 30.6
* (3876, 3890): 27.3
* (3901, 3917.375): 29.2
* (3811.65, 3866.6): 27.4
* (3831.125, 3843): 21.9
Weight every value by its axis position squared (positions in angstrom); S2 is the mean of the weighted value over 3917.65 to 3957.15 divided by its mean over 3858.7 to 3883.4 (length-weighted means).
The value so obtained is 0.8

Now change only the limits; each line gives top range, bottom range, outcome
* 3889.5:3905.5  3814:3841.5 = 1.20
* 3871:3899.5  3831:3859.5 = 1.04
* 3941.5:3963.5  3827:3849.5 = 1.15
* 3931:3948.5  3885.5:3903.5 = 0.66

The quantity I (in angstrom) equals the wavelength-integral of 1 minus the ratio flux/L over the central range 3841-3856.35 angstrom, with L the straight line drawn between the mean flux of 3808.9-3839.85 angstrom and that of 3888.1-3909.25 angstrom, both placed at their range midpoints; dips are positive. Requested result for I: -2.7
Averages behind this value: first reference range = 25.4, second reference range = 28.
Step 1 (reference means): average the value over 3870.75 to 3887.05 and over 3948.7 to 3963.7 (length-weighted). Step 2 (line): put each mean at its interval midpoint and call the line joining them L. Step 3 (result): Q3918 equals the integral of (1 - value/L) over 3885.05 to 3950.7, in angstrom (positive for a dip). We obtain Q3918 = 9.1 angstrom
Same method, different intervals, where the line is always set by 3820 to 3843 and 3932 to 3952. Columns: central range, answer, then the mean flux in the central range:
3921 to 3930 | -0.12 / 20.7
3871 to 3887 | -4.64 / 28.2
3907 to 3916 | -3.76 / 29.6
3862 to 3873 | -3.92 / 30.1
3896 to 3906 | -3.62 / 28.9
